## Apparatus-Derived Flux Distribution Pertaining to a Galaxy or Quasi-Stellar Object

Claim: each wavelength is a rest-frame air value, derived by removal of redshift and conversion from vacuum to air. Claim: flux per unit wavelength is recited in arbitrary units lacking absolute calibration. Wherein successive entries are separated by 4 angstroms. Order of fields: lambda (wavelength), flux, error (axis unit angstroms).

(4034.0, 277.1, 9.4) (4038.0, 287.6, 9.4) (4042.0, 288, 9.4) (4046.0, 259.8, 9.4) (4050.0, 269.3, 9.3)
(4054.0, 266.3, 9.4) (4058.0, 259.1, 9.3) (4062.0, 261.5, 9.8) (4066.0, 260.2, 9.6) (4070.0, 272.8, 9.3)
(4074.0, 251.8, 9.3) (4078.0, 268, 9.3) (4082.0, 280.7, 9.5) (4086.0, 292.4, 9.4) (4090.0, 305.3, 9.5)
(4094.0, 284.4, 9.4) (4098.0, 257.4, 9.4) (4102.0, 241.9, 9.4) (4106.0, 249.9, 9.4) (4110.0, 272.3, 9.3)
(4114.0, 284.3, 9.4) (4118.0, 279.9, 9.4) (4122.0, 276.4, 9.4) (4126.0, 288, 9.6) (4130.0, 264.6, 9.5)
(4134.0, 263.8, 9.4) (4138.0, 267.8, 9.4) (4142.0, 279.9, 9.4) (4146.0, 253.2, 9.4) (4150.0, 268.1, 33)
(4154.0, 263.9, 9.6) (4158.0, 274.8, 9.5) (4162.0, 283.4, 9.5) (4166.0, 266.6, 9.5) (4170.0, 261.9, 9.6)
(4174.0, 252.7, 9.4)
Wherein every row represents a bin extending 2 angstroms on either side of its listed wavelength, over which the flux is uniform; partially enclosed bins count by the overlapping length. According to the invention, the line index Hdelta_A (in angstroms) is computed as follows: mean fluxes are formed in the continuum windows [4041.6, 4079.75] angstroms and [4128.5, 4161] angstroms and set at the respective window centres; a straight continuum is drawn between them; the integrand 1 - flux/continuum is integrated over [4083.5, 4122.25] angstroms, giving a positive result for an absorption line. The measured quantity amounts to -1.2 angstroms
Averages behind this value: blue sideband 265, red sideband 268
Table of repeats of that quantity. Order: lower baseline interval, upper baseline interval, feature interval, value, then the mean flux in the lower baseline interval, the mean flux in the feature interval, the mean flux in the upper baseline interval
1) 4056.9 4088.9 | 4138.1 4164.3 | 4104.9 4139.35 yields -0.3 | 270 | 273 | 270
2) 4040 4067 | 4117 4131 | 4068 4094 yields -0.8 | 267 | 279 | 278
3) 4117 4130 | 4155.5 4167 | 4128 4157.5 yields 1.1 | 279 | 266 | 275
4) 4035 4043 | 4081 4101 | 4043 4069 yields 1.9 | 286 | 264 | 282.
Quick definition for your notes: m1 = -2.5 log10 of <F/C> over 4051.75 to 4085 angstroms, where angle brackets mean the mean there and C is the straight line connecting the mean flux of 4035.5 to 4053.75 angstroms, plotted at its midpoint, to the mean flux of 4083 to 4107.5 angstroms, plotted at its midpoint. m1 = 0.03 mag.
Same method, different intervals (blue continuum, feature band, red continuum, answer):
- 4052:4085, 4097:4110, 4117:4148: 0.07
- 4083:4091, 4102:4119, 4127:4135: 0.05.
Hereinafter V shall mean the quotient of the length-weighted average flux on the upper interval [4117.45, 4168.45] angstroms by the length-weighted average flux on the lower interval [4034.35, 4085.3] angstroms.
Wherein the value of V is 1.01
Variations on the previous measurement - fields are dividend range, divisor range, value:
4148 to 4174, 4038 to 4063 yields 1.00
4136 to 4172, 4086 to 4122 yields 0.98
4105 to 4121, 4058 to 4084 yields 1.03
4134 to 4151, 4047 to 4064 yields 1.01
